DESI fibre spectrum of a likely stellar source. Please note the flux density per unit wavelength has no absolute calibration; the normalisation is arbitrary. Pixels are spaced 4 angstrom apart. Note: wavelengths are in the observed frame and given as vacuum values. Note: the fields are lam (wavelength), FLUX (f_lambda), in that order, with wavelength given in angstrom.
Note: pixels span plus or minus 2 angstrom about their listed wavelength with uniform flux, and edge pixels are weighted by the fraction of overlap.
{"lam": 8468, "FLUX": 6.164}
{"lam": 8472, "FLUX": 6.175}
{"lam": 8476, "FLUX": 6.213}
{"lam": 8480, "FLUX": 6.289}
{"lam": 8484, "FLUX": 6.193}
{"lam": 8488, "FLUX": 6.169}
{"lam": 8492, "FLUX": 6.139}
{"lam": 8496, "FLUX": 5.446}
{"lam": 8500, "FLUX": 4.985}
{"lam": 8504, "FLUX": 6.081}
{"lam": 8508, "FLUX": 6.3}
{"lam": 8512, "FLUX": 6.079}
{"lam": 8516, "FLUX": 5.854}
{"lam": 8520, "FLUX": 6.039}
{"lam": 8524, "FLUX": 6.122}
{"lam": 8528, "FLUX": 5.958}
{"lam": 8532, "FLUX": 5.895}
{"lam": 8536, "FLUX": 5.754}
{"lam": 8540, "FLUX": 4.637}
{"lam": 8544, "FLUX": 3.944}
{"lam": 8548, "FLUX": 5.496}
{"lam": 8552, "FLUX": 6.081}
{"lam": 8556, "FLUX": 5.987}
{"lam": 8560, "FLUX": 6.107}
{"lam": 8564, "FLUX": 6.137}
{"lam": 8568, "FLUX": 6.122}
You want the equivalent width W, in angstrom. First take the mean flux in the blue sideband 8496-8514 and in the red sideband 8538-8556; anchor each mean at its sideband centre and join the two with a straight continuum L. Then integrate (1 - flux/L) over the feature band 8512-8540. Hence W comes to -1.9 angstrom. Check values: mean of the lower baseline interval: 5.82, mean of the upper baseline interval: 5.14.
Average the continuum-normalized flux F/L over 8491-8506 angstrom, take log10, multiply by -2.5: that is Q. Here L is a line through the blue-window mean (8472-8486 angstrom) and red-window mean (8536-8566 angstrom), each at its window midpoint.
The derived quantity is 0.07 mag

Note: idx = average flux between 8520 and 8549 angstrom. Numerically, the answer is 5.44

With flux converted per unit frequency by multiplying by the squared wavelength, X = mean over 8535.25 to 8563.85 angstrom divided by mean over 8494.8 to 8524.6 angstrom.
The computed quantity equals 0.9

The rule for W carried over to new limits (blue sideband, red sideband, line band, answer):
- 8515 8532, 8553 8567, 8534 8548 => 2.67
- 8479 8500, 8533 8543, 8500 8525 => -1.96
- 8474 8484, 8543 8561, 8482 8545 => 1.89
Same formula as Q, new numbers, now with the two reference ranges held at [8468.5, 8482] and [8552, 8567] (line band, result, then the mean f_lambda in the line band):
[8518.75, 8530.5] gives 0.019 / 6.03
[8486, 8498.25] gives 0.053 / 5.9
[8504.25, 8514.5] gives 0.001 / 6.15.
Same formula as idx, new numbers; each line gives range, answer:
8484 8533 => 5.93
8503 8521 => 6.07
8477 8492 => 6.21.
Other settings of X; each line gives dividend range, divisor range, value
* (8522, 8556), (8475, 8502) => 0.94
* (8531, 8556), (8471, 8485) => 0.87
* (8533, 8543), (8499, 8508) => 0.90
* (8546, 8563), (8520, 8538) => 1.00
